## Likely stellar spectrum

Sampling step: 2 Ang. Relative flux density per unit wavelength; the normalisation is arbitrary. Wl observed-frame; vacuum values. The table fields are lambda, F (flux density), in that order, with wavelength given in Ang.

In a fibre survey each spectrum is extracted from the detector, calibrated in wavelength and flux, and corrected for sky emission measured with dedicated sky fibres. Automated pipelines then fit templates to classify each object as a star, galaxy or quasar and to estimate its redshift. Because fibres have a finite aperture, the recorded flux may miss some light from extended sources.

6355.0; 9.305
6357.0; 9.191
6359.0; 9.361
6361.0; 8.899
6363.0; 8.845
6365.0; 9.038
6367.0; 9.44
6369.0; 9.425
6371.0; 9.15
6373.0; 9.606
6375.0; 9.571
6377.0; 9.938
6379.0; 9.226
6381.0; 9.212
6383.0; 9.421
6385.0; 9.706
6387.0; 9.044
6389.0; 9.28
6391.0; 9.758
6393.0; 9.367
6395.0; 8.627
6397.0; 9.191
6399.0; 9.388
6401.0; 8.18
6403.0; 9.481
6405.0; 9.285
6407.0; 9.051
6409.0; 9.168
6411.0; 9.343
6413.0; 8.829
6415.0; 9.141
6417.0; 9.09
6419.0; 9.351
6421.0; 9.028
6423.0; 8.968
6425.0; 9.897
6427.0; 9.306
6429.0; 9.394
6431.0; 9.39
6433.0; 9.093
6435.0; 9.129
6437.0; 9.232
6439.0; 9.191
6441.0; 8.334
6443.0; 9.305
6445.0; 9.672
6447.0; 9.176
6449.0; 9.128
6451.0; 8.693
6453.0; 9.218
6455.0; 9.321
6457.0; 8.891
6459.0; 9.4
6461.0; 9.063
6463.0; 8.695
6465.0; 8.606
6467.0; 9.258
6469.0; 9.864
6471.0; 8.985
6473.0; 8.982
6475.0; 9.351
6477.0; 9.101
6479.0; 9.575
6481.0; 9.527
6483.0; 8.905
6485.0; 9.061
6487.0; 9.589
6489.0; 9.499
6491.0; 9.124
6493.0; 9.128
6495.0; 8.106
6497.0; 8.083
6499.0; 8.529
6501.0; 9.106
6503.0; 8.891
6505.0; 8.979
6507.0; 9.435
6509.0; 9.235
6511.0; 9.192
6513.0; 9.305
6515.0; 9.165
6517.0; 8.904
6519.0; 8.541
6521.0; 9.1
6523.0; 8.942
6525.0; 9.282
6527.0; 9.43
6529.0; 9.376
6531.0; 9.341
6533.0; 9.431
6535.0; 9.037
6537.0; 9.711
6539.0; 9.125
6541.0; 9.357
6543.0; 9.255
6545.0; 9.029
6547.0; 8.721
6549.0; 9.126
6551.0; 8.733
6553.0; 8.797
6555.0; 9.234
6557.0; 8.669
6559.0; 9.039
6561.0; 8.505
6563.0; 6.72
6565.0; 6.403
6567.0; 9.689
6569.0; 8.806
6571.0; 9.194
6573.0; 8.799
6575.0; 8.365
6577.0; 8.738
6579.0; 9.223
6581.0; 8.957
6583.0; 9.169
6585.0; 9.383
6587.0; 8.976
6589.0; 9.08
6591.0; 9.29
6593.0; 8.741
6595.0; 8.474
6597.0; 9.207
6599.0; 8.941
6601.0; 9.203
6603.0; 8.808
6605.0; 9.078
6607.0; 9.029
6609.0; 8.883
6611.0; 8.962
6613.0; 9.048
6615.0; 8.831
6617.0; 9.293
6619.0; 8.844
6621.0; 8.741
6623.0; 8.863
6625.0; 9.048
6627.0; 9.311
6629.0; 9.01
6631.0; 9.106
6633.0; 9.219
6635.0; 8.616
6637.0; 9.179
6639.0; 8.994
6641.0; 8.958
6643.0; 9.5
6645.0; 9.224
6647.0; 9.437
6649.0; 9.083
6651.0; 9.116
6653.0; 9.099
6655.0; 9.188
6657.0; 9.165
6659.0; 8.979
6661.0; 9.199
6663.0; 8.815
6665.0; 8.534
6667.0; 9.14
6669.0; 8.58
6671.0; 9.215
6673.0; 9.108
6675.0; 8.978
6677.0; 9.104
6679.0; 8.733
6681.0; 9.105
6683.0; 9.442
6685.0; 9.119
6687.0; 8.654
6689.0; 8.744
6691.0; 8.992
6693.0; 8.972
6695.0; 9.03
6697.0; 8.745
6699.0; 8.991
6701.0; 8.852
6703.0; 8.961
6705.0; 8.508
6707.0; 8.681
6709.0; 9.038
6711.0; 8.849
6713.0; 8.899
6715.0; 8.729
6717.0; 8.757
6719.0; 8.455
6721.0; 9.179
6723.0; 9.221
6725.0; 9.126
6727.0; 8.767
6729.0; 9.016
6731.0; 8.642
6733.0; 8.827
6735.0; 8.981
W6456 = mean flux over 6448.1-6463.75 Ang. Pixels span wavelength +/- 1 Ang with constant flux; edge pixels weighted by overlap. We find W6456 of 9.06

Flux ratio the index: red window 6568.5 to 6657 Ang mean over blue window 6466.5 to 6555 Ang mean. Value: 0.99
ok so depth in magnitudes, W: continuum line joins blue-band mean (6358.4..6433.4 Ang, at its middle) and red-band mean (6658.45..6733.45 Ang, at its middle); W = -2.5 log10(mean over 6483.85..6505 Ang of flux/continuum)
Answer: 0.03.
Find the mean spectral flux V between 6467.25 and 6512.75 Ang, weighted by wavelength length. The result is 9.11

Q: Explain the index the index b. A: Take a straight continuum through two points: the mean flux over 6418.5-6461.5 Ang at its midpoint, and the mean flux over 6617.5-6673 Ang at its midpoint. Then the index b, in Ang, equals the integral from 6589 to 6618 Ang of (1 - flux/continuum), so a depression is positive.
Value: 0.3 Ang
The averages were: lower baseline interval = 9.19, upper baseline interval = 9.05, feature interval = 8.99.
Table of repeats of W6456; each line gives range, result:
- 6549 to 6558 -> 8.89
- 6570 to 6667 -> 9.02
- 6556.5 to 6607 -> 8.78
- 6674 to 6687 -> 9.05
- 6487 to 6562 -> 9.05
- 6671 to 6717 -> 8.92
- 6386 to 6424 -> 9.14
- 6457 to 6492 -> 9.2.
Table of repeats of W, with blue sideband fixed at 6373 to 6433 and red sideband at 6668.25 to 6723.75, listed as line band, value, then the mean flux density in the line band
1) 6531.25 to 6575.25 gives 0.03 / 8.82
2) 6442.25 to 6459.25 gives 0.00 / 9.19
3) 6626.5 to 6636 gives -0.01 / 9.04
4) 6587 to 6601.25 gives 0.01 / 8.98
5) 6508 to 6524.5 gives 0.01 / 9.06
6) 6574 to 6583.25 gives 0.02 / 8.87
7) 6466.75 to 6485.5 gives -0.01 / 9.27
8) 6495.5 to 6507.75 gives 0.04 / 8.8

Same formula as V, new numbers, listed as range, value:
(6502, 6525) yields 9.07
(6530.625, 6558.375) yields 9.11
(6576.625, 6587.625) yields 9.1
